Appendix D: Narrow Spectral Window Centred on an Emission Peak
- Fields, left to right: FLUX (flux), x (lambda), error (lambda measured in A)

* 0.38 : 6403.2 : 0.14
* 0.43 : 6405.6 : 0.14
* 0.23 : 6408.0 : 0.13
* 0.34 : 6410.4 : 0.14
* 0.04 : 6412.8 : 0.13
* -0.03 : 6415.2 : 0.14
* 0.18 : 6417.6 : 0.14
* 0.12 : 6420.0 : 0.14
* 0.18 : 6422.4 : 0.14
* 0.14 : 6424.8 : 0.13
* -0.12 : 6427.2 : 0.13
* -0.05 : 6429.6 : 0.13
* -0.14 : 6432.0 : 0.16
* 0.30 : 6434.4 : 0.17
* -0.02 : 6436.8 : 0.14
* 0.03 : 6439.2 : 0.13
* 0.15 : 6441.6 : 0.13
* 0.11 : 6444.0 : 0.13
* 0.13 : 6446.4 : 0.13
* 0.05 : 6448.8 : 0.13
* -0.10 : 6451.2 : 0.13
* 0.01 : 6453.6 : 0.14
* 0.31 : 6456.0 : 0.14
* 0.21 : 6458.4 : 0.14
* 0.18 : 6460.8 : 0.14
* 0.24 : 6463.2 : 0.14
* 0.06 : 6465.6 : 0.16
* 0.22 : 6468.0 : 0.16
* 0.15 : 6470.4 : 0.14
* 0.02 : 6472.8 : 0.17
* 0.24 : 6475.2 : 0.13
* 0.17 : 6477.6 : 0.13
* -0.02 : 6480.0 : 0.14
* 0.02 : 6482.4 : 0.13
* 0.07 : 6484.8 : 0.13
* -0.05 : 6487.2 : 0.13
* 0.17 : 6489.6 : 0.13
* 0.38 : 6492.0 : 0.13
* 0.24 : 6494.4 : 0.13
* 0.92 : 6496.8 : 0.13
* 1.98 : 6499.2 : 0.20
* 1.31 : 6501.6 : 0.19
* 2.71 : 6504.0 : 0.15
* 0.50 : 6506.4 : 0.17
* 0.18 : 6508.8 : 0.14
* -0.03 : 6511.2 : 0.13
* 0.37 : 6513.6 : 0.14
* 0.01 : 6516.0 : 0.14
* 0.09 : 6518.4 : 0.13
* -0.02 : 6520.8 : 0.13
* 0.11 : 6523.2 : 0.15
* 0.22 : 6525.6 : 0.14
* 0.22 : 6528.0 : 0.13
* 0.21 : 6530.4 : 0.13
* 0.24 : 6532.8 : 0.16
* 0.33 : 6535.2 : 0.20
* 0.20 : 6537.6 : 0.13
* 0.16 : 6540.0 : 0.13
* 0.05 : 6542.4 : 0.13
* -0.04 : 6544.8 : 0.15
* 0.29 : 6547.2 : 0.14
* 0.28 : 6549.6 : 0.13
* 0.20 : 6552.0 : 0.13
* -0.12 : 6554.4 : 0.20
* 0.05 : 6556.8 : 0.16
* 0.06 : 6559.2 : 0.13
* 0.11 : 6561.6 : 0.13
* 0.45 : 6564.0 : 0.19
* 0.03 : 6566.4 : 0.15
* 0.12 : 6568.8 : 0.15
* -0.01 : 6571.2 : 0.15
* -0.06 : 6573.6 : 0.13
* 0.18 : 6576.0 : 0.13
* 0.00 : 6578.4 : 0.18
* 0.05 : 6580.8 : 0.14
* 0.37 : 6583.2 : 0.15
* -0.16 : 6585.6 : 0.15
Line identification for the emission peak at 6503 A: [O II] 3727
